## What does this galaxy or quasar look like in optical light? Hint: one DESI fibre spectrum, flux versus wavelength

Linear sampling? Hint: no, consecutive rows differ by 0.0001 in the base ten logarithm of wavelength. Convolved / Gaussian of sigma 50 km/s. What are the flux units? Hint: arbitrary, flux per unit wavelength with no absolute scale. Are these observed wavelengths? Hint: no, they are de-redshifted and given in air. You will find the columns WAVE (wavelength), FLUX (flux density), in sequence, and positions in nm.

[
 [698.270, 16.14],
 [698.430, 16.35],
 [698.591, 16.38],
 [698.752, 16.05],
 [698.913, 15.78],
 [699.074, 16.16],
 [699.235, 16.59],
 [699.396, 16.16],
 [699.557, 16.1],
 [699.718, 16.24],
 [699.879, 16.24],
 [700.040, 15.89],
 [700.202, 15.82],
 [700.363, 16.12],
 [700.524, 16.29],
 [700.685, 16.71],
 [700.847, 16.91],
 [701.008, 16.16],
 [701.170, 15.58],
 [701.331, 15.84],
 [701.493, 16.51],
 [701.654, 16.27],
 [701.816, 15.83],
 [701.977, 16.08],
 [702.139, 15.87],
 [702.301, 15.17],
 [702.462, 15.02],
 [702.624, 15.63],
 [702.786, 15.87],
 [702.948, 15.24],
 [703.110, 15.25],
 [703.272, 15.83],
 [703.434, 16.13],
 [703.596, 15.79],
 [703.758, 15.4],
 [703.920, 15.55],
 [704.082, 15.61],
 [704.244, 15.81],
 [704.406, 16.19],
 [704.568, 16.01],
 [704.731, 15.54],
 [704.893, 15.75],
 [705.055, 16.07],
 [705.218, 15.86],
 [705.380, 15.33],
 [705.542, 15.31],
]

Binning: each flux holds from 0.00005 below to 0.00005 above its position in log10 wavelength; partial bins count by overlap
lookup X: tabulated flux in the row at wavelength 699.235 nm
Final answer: 16.59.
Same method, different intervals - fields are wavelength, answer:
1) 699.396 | 16.16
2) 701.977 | 16.08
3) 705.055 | 16.07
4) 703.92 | 15.55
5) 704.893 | 15.75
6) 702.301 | 15.17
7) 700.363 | 16.12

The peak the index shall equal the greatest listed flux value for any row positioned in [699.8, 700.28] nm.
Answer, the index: 16.24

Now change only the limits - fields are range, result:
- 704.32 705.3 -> 16.19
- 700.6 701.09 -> 16.91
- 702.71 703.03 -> 15.87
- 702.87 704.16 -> 16.13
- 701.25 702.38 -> 16.51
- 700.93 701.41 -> 16.16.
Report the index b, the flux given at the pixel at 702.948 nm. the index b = 15.24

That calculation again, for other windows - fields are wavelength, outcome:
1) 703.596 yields 15.79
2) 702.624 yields 15.63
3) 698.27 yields 16.14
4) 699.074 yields 16.16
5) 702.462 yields 15.02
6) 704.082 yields 15.61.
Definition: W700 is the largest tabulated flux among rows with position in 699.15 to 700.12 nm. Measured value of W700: 16.59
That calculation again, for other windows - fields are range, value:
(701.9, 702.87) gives 16.08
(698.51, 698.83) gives 16.38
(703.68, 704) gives 15.55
